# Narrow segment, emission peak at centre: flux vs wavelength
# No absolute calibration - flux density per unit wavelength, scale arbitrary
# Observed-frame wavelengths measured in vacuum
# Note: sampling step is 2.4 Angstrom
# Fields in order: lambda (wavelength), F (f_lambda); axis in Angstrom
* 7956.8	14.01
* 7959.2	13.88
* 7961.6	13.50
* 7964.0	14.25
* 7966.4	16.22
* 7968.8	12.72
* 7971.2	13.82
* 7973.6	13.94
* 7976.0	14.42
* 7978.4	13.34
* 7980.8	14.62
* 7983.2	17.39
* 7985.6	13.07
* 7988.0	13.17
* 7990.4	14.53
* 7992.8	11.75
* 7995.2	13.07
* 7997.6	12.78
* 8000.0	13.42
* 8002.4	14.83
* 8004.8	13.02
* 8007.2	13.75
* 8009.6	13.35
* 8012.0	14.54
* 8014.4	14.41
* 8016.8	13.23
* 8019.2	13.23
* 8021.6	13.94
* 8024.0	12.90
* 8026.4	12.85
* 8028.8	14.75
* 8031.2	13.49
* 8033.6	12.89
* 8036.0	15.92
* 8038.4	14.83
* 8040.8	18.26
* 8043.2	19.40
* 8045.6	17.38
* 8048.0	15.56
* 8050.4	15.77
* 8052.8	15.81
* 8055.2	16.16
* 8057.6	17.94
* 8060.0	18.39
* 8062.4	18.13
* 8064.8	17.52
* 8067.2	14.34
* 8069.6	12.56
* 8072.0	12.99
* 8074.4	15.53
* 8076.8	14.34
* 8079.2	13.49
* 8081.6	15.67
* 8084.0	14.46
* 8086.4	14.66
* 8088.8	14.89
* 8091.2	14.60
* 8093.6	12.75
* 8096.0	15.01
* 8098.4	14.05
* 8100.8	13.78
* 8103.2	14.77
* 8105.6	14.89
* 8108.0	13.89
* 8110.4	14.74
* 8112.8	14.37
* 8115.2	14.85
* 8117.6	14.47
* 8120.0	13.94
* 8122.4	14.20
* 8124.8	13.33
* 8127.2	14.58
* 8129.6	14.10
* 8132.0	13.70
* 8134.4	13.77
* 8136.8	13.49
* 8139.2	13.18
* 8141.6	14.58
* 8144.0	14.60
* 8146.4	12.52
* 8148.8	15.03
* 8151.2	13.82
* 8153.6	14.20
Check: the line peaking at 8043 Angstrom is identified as [S II]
